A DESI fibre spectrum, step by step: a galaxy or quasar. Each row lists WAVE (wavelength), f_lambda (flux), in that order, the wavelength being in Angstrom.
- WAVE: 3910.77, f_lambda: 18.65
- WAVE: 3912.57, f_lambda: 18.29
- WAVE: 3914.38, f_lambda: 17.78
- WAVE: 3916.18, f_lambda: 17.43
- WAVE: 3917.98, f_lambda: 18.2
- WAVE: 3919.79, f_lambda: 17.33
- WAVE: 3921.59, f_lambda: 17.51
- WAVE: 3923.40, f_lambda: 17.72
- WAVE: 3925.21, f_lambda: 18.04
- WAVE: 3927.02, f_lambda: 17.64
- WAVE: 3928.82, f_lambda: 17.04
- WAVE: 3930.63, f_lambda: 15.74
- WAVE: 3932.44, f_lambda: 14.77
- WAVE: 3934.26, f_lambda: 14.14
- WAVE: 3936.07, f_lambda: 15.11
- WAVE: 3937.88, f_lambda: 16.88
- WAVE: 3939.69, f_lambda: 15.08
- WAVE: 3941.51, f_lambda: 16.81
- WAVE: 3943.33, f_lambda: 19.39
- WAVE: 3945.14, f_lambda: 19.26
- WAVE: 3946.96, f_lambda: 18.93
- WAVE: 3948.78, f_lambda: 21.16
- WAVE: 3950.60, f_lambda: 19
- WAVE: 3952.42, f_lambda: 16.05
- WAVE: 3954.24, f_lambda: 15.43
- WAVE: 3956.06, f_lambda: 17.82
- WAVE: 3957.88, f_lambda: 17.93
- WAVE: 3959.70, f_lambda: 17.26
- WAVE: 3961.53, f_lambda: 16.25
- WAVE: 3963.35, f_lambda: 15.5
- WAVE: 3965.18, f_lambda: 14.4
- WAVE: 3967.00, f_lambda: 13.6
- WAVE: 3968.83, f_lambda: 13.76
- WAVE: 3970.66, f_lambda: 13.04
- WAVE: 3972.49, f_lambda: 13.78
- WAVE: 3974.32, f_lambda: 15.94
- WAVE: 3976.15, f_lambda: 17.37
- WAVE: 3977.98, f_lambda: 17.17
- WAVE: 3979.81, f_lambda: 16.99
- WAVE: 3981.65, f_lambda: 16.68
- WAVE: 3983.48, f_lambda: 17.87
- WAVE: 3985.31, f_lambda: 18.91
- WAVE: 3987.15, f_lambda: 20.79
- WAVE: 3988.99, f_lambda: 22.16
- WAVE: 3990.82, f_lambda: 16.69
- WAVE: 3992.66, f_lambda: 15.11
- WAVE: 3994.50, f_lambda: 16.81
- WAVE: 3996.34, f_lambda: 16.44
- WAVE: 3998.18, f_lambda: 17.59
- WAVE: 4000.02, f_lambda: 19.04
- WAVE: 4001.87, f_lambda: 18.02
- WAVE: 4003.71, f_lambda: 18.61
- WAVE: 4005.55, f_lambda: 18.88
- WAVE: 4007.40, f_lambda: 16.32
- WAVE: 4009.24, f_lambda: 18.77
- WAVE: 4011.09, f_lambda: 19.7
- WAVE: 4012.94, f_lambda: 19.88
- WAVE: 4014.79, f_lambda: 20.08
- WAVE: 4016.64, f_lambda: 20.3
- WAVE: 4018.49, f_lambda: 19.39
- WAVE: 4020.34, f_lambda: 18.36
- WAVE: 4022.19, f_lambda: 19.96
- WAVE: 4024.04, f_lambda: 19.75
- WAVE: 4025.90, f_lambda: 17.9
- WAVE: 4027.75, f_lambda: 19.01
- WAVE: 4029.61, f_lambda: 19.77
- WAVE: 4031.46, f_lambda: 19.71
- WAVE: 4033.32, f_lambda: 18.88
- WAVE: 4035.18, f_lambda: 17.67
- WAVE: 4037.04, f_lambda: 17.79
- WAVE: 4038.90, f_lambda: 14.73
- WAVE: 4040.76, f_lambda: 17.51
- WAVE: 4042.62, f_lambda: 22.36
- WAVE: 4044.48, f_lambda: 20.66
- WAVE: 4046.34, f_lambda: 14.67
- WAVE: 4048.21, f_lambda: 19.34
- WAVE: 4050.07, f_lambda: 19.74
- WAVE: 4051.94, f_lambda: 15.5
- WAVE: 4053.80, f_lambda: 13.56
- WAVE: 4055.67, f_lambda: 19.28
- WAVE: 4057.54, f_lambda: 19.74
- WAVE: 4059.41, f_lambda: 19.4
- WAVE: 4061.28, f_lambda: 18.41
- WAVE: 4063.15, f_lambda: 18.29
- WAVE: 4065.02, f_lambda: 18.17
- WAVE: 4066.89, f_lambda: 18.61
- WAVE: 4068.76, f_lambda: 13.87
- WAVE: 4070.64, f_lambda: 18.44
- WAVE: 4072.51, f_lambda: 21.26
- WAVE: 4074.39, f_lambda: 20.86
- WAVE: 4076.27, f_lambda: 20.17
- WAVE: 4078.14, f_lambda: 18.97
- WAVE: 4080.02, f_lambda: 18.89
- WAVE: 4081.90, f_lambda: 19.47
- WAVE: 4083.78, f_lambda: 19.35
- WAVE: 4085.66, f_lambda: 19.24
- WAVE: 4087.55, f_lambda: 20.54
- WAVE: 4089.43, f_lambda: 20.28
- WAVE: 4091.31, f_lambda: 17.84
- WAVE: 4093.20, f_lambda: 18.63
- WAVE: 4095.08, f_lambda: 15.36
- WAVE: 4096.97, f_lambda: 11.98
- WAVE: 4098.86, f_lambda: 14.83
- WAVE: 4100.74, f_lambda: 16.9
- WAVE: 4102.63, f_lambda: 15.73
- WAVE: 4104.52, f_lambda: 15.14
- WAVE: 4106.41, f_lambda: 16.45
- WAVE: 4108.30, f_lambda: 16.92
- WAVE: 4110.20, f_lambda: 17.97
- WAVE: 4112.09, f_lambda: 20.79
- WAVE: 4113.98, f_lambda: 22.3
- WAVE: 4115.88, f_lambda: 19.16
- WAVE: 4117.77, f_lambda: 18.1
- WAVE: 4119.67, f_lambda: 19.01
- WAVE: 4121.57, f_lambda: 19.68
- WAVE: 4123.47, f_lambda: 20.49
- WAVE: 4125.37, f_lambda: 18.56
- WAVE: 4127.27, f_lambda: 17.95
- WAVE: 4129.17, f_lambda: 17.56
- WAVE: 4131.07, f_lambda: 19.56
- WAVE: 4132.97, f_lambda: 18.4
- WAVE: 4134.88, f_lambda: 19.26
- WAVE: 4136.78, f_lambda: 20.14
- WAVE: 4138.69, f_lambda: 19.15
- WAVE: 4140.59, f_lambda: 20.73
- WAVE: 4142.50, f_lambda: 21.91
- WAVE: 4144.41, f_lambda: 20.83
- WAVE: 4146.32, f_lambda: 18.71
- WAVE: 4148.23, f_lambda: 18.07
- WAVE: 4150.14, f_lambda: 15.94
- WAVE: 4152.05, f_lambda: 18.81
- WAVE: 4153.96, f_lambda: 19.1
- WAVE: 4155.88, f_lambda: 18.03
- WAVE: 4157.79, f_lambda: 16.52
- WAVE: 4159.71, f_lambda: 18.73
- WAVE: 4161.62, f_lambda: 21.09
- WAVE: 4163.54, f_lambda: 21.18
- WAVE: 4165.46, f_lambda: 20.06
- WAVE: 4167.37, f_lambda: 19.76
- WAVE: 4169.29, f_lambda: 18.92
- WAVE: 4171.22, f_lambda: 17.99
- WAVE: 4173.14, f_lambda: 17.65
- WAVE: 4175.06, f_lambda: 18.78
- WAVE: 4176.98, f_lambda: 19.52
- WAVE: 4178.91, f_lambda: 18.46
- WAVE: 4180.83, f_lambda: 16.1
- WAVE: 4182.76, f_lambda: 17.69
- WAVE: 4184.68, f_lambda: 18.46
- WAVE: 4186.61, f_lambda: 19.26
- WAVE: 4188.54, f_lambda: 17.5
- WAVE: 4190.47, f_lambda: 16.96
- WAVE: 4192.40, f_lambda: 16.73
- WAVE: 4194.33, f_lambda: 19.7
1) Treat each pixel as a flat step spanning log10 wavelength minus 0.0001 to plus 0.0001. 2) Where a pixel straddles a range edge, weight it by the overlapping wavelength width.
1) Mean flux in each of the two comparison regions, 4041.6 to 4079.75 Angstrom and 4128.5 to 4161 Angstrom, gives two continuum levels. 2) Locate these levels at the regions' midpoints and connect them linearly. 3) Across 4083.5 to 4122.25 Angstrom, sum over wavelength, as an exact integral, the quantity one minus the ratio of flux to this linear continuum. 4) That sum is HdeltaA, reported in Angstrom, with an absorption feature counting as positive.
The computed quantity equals 1.82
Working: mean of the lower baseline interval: 18.6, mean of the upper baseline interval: 18.9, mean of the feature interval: 17.9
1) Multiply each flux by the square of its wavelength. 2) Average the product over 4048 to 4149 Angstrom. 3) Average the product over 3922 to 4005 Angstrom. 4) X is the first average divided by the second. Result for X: 1.2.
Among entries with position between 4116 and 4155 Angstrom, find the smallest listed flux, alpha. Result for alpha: 15.94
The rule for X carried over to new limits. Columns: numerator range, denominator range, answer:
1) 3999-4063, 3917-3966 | 1.14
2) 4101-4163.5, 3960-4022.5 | 1.15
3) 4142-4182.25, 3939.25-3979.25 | 1.25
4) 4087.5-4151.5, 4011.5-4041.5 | 1.02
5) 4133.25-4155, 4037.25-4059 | 1.13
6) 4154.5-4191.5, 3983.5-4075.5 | 1.08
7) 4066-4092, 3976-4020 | 1.09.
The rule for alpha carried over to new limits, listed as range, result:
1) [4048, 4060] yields 13.56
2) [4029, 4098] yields 11.98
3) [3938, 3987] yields 13.04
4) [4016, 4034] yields 17.9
